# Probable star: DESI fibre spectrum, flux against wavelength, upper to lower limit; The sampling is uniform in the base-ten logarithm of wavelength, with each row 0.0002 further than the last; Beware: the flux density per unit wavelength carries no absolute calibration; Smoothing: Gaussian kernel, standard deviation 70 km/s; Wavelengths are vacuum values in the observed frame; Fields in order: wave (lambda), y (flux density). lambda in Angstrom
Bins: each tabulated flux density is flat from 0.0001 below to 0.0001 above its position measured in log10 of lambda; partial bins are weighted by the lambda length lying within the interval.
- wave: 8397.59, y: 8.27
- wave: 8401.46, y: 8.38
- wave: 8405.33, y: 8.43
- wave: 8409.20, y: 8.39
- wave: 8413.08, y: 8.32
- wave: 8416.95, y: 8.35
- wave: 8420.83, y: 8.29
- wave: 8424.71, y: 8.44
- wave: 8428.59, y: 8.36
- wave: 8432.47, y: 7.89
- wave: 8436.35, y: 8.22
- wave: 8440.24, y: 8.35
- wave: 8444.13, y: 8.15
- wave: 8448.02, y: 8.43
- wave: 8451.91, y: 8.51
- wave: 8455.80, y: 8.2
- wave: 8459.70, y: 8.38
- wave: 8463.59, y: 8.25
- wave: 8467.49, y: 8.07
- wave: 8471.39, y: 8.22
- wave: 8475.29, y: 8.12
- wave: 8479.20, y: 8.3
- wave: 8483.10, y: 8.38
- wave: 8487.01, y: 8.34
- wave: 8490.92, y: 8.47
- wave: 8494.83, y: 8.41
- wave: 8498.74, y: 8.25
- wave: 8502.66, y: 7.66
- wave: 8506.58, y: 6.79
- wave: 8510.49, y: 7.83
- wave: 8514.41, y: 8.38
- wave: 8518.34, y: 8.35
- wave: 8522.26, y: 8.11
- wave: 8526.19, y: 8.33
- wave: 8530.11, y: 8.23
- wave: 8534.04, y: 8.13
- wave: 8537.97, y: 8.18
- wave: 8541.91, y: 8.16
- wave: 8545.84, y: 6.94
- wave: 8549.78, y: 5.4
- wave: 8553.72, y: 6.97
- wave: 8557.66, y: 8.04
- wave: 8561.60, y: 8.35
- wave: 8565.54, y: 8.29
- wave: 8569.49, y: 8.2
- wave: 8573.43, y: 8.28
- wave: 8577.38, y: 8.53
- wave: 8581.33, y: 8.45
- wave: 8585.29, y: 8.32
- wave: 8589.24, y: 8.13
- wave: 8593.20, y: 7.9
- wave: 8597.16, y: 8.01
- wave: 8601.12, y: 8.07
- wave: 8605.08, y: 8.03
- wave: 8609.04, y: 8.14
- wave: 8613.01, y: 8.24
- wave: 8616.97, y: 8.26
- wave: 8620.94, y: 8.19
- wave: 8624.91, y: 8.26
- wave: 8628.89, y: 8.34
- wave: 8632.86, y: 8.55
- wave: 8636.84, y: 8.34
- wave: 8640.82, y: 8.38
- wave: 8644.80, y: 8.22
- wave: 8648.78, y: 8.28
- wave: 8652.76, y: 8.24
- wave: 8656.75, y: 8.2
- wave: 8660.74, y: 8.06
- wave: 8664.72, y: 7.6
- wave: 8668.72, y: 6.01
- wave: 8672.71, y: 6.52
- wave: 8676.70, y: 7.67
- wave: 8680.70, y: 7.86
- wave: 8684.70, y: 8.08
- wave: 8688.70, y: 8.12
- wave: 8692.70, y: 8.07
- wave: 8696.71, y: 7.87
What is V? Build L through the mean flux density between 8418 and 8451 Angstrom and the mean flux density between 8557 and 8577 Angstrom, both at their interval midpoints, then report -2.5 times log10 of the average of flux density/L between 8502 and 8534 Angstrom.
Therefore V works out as 0.039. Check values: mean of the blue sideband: 8.28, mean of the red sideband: 8.27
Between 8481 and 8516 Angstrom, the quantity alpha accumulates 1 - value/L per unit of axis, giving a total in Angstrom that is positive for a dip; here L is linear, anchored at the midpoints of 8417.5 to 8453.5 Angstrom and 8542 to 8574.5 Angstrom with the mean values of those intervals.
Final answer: -0.6 Angstrom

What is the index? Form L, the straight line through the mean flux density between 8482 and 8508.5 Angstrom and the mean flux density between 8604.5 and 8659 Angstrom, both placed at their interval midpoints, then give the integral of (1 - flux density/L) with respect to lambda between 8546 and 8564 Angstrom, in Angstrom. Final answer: 2.1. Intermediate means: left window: 8.03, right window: 8.27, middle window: 7.19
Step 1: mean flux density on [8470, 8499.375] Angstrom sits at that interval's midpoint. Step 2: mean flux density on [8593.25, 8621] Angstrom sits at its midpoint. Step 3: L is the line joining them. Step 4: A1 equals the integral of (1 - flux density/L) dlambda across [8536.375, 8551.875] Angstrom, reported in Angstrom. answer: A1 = 2.0 Angstrom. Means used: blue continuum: 8.32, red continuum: 8.12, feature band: 7.14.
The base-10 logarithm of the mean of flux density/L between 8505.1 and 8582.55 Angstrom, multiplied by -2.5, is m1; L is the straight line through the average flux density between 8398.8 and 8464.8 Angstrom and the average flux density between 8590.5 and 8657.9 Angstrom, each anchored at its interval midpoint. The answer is 0.05 mag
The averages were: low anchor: 8.31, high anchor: 8.21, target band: 7.9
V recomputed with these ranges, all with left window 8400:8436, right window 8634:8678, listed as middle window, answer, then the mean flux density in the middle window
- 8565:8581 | -0.05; 8.34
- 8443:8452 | -0.01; 8.35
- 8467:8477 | 0.01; 8.15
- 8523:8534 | -0.02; 8.24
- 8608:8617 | -0.04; 8.21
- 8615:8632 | -0.06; 8.28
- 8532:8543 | -0.01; 8.15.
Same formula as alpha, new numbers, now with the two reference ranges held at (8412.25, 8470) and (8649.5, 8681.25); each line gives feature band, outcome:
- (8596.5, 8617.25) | -1.1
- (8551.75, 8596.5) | -1.7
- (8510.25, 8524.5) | -0.3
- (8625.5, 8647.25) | -2.1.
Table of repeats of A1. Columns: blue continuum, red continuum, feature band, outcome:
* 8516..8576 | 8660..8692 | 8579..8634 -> -3.6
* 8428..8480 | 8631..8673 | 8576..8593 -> -0.6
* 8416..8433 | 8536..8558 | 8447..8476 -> -1.1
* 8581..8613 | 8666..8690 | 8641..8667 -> -1.7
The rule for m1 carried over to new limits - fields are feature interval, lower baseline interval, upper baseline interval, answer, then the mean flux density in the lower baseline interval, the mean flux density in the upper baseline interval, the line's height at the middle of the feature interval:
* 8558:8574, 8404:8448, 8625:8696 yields -0.03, 8.29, 7.92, 8.07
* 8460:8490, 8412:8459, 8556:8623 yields 0.00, 8.29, 8.2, 8.27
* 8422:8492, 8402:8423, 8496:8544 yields -0.01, 8.36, 8.04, 8.22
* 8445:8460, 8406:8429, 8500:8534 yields -0.02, 8.36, 7.98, 8.23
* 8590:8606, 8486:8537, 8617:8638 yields 0.03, 8.1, 8.33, 8.27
